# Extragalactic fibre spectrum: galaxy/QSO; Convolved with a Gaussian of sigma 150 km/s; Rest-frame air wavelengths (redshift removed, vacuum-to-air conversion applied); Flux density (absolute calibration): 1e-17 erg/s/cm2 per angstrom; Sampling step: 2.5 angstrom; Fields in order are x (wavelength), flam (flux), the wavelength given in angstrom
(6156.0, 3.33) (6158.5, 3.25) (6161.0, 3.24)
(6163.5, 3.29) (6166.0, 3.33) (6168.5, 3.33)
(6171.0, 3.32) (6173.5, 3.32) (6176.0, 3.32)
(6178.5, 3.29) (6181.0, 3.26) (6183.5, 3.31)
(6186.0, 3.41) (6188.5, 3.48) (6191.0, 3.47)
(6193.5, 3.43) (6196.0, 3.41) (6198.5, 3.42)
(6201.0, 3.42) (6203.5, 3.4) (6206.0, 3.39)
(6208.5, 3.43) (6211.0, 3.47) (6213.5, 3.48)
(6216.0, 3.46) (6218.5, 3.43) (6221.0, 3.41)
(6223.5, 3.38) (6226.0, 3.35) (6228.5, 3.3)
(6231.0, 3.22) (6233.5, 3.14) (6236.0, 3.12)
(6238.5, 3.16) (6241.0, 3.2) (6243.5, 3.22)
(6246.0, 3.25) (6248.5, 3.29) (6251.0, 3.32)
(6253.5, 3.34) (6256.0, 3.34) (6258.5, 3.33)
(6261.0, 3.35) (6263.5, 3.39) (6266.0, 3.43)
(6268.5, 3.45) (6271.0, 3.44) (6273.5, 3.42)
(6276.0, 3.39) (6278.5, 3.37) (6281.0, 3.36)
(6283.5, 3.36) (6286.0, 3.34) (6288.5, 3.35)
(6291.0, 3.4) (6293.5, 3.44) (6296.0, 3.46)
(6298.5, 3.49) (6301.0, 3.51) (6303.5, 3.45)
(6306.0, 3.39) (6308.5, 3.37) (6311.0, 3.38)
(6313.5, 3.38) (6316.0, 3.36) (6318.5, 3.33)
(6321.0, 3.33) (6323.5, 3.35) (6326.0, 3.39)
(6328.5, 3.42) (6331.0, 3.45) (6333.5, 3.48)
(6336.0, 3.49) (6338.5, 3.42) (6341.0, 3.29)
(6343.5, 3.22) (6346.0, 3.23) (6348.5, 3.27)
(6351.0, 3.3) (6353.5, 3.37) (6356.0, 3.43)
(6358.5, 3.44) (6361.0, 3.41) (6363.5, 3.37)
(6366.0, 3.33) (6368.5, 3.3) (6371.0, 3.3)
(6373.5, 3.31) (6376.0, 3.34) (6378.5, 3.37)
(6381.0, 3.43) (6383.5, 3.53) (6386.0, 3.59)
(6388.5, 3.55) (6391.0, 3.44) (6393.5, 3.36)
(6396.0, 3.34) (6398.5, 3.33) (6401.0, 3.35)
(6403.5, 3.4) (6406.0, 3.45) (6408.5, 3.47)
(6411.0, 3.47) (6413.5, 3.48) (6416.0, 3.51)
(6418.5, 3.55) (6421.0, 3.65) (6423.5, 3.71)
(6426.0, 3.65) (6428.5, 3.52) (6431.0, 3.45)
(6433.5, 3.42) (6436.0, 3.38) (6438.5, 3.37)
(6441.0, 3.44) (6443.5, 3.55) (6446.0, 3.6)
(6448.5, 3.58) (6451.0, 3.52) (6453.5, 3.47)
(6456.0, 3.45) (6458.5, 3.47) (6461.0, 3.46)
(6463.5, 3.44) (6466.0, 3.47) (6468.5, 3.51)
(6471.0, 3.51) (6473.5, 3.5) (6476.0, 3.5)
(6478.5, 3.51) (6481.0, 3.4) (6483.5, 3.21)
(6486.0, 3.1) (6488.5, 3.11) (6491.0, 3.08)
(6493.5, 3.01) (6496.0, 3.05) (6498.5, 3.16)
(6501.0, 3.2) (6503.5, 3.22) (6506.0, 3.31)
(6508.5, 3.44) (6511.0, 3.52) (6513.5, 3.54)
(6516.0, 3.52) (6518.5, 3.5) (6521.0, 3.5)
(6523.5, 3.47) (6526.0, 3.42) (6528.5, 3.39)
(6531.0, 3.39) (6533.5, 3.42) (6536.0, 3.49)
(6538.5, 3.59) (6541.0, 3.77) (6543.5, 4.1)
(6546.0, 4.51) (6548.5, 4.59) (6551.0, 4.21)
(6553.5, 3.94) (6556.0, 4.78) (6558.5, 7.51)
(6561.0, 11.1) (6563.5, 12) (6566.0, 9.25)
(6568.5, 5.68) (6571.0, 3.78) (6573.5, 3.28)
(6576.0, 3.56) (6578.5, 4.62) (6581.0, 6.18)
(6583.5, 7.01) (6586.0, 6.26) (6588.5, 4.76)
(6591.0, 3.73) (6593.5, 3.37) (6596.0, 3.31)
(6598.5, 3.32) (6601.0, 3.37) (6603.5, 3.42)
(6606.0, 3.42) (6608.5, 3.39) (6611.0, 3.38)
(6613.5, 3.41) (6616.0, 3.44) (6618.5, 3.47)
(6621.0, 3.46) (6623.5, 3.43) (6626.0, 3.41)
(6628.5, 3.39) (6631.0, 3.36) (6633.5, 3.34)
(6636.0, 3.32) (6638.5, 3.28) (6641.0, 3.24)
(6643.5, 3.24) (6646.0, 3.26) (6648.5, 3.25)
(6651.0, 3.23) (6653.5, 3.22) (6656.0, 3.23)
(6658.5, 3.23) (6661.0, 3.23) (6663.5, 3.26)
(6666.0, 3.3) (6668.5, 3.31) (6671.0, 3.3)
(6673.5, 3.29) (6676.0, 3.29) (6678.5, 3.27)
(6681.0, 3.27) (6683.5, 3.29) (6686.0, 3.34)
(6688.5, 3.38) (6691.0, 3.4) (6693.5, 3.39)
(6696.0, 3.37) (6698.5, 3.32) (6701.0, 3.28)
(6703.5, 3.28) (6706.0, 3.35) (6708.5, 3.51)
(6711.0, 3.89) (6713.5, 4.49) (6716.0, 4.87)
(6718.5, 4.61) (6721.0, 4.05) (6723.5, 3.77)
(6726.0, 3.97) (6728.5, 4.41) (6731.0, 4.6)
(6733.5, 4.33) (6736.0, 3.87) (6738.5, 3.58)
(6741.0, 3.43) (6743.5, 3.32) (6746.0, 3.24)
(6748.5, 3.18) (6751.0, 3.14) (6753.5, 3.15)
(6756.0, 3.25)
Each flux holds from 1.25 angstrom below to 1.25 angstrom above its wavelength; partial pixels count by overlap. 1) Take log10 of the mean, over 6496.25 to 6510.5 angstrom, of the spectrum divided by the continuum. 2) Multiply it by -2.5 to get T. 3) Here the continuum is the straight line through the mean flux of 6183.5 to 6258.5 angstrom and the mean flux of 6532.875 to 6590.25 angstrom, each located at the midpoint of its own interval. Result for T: 0.48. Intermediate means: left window 3.35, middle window 3.26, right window 5.46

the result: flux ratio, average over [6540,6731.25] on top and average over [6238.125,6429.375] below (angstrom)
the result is 1.20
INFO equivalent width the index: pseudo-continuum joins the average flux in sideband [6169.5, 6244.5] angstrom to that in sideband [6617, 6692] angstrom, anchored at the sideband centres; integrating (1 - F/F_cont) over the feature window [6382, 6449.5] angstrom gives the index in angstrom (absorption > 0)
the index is -3.16 angstrom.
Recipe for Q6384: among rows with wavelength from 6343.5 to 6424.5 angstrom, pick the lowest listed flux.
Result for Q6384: 3.22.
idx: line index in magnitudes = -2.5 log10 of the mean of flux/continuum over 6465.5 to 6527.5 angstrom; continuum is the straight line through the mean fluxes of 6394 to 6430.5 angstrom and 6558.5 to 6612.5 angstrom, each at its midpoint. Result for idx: 0.27 mag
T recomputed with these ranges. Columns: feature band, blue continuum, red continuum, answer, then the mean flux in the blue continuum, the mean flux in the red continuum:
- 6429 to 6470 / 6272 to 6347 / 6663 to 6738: 0.00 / 3.39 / 3.67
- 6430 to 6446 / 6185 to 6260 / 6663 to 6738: 0.01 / 3.35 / 3.67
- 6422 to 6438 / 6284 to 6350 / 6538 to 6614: 0.16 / 3.38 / 4.95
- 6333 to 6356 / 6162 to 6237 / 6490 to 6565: 0.13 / 3.36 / 4.28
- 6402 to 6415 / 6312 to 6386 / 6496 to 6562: 0.04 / 3.37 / 4.05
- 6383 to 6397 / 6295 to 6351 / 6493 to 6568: 0.08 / 3.38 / 4.49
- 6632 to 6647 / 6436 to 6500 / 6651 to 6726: 0.06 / 3.38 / 3.51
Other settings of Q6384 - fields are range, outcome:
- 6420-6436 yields 3.38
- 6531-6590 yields 3.28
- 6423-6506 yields 3.01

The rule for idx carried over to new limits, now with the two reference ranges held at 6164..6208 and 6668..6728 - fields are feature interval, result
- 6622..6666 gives 0.09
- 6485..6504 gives 0.13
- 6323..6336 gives 0.00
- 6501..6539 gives 0.03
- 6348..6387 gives 0.02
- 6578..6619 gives -0.16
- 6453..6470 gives 0.01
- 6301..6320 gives 0.01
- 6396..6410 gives 0.02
